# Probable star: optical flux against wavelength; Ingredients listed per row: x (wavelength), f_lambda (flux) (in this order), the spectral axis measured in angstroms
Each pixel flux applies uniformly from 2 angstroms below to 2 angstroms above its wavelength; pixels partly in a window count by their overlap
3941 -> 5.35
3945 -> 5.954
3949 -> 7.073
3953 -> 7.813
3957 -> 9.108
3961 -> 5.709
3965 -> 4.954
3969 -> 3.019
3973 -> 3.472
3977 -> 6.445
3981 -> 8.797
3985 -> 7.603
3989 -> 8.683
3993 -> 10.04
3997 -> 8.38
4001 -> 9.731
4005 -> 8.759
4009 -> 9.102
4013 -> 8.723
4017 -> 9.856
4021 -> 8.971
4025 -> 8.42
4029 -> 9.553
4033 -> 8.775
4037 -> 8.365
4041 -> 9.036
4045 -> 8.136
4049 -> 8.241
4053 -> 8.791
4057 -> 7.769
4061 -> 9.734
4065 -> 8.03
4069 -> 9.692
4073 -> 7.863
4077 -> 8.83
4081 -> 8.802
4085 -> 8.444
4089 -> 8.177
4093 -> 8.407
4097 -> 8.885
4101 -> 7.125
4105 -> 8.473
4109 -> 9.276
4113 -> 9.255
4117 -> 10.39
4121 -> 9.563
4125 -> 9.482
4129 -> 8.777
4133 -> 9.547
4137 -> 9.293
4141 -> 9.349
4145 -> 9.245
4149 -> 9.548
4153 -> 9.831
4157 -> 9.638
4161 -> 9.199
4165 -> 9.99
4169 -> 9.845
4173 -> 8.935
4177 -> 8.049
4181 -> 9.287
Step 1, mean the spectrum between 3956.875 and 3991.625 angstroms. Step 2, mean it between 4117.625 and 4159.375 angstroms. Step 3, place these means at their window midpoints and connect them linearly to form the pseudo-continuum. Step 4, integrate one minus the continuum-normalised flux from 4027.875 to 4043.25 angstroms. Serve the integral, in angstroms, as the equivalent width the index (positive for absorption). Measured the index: -2.84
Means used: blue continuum 6.34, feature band 8.88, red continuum 9.46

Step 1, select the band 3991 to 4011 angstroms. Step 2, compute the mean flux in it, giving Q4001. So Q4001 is 9.2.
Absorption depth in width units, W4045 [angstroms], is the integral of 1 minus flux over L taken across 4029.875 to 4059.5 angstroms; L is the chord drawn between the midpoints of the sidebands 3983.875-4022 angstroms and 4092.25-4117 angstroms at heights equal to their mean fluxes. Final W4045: 1.3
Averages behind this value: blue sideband 9.02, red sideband 8.73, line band 8.51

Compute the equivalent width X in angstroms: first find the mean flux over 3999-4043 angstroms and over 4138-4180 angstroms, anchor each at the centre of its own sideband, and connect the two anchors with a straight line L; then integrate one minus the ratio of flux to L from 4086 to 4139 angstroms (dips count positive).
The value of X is 1.6 angstroms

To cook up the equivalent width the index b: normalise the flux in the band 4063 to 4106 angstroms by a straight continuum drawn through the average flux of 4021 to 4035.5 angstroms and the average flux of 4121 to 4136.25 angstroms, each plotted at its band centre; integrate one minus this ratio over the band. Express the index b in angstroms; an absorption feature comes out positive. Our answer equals 3.3 angstroms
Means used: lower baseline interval 8.9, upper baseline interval 9.31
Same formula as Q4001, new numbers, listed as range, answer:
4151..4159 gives 9.73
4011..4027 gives 8.99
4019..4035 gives 8.93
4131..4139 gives 9.42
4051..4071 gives 8.8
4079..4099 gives 8.54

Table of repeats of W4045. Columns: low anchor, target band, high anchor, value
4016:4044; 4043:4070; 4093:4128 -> 1.1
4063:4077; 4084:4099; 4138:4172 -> 0.6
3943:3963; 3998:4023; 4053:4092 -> -4.2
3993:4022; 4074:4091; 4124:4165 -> 1.4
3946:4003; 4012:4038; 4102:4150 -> -3.6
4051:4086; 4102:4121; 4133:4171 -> -0.3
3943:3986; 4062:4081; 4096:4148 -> -1.0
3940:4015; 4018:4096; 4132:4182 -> -4.1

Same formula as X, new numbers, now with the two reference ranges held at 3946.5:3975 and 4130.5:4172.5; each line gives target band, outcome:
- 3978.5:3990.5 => -3.67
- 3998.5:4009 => -3.88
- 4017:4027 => -2.68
